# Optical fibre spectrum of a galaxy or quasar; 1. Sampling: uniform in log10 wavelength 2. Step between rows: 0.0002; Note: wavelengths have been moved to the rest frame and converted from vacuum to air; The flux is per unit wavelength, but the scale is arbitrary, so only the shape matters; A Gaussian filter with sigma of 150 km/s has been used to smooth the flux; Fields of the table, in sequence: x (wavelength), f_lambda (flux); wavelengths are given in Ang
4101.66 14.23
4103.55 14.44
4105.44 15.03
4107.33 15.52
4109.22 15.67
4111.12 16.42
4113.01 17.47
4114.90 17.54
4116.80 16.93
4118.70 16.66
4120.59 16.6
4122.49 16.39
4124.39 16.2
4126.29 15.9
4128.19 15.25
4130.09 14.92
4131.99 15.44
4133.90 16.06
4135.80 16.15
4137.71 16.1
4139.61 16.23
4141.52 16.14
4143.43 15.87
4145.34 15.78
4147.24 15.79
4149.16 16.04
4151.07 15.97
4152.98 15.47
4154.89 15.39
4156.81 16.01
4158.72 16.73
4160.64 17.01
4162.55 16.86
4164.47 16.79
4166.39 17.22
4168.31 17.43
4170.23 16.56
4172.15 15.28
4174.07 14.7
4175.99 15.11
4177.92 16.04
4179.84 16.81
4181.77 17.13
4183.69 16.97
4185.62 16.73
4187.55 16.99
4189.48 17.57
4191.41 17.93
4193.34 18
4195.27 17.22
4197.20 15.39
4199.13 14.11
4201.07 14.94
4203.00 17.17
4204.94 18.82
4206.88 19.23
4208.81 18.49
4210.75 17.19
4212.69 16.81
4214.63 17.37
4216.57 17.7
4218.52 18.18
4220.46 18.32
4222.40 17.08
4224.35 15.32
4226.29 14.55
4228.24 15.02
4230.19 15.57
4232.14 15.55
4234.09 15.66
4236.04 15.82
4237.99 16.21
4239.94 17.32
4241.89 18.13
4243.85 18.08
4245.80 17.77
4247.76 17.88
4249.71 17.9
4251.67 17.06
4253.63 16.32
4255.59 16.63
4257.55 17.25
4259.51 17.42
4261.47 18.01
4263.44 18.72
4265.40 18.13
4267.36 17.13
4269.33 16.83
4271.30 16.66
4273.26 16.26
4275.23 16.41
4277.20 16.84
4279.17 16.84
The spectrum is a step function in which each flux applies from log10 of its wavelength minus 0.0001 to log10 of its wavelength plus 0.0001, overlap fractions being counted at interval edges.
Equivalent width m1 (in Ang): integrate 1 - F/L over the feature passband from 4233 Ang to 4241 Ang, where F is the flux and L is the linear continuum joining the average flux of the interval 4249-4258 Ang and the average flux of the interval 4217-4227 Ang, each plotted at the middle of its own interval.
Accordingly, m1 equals 0.3 Ang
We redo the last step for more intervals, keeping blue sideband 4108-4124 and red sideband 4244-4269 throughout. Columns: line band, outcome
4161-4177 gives 0.7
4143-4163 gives 1.0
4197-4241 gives 1.7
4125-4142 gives 1.0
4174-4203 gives 1.1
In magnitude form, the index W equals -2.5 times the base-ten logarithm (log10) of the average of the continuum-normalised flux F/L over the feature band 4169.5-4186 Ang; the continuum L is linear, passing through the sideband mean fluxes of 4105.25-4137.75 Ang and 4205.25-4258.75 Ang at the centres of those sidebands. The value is 0.03 mag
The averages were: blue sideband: 16.1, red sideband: 17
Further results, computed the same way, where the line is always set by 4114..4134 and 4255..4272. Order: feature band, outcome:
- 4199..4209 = -0.024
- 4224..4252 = 0.044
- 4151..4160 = 0.034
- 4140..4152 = 0.029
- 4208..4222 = -0.043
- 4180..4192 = -0.027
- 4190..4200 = 0.013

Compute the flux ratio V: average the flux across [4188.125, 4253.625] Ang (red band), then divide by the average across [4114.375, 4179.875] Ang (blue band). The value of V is 1.1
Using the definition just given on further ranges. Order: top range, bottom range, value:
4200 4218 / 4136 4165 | 1.09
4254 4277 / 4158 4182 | 1.05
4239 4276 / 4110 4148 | 1.07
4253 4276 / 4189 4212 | 1.00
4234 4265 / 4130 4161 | 1.09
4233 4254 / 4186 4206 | 1.02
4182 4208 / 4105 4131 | 1.05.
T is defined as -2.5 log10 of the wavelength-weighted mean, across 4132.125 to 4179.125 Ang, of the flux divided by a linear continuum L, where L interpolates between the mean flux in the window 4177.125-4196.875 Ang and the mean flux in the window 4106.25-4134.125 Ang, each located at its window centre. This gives 0.038 mag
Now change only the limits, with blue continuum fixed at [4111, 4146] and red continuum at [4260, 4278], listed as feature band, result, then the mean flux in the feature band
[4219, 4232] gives 0.058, 16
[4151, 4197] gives -0.002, 16.6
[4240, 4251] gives -0.051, 17.9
